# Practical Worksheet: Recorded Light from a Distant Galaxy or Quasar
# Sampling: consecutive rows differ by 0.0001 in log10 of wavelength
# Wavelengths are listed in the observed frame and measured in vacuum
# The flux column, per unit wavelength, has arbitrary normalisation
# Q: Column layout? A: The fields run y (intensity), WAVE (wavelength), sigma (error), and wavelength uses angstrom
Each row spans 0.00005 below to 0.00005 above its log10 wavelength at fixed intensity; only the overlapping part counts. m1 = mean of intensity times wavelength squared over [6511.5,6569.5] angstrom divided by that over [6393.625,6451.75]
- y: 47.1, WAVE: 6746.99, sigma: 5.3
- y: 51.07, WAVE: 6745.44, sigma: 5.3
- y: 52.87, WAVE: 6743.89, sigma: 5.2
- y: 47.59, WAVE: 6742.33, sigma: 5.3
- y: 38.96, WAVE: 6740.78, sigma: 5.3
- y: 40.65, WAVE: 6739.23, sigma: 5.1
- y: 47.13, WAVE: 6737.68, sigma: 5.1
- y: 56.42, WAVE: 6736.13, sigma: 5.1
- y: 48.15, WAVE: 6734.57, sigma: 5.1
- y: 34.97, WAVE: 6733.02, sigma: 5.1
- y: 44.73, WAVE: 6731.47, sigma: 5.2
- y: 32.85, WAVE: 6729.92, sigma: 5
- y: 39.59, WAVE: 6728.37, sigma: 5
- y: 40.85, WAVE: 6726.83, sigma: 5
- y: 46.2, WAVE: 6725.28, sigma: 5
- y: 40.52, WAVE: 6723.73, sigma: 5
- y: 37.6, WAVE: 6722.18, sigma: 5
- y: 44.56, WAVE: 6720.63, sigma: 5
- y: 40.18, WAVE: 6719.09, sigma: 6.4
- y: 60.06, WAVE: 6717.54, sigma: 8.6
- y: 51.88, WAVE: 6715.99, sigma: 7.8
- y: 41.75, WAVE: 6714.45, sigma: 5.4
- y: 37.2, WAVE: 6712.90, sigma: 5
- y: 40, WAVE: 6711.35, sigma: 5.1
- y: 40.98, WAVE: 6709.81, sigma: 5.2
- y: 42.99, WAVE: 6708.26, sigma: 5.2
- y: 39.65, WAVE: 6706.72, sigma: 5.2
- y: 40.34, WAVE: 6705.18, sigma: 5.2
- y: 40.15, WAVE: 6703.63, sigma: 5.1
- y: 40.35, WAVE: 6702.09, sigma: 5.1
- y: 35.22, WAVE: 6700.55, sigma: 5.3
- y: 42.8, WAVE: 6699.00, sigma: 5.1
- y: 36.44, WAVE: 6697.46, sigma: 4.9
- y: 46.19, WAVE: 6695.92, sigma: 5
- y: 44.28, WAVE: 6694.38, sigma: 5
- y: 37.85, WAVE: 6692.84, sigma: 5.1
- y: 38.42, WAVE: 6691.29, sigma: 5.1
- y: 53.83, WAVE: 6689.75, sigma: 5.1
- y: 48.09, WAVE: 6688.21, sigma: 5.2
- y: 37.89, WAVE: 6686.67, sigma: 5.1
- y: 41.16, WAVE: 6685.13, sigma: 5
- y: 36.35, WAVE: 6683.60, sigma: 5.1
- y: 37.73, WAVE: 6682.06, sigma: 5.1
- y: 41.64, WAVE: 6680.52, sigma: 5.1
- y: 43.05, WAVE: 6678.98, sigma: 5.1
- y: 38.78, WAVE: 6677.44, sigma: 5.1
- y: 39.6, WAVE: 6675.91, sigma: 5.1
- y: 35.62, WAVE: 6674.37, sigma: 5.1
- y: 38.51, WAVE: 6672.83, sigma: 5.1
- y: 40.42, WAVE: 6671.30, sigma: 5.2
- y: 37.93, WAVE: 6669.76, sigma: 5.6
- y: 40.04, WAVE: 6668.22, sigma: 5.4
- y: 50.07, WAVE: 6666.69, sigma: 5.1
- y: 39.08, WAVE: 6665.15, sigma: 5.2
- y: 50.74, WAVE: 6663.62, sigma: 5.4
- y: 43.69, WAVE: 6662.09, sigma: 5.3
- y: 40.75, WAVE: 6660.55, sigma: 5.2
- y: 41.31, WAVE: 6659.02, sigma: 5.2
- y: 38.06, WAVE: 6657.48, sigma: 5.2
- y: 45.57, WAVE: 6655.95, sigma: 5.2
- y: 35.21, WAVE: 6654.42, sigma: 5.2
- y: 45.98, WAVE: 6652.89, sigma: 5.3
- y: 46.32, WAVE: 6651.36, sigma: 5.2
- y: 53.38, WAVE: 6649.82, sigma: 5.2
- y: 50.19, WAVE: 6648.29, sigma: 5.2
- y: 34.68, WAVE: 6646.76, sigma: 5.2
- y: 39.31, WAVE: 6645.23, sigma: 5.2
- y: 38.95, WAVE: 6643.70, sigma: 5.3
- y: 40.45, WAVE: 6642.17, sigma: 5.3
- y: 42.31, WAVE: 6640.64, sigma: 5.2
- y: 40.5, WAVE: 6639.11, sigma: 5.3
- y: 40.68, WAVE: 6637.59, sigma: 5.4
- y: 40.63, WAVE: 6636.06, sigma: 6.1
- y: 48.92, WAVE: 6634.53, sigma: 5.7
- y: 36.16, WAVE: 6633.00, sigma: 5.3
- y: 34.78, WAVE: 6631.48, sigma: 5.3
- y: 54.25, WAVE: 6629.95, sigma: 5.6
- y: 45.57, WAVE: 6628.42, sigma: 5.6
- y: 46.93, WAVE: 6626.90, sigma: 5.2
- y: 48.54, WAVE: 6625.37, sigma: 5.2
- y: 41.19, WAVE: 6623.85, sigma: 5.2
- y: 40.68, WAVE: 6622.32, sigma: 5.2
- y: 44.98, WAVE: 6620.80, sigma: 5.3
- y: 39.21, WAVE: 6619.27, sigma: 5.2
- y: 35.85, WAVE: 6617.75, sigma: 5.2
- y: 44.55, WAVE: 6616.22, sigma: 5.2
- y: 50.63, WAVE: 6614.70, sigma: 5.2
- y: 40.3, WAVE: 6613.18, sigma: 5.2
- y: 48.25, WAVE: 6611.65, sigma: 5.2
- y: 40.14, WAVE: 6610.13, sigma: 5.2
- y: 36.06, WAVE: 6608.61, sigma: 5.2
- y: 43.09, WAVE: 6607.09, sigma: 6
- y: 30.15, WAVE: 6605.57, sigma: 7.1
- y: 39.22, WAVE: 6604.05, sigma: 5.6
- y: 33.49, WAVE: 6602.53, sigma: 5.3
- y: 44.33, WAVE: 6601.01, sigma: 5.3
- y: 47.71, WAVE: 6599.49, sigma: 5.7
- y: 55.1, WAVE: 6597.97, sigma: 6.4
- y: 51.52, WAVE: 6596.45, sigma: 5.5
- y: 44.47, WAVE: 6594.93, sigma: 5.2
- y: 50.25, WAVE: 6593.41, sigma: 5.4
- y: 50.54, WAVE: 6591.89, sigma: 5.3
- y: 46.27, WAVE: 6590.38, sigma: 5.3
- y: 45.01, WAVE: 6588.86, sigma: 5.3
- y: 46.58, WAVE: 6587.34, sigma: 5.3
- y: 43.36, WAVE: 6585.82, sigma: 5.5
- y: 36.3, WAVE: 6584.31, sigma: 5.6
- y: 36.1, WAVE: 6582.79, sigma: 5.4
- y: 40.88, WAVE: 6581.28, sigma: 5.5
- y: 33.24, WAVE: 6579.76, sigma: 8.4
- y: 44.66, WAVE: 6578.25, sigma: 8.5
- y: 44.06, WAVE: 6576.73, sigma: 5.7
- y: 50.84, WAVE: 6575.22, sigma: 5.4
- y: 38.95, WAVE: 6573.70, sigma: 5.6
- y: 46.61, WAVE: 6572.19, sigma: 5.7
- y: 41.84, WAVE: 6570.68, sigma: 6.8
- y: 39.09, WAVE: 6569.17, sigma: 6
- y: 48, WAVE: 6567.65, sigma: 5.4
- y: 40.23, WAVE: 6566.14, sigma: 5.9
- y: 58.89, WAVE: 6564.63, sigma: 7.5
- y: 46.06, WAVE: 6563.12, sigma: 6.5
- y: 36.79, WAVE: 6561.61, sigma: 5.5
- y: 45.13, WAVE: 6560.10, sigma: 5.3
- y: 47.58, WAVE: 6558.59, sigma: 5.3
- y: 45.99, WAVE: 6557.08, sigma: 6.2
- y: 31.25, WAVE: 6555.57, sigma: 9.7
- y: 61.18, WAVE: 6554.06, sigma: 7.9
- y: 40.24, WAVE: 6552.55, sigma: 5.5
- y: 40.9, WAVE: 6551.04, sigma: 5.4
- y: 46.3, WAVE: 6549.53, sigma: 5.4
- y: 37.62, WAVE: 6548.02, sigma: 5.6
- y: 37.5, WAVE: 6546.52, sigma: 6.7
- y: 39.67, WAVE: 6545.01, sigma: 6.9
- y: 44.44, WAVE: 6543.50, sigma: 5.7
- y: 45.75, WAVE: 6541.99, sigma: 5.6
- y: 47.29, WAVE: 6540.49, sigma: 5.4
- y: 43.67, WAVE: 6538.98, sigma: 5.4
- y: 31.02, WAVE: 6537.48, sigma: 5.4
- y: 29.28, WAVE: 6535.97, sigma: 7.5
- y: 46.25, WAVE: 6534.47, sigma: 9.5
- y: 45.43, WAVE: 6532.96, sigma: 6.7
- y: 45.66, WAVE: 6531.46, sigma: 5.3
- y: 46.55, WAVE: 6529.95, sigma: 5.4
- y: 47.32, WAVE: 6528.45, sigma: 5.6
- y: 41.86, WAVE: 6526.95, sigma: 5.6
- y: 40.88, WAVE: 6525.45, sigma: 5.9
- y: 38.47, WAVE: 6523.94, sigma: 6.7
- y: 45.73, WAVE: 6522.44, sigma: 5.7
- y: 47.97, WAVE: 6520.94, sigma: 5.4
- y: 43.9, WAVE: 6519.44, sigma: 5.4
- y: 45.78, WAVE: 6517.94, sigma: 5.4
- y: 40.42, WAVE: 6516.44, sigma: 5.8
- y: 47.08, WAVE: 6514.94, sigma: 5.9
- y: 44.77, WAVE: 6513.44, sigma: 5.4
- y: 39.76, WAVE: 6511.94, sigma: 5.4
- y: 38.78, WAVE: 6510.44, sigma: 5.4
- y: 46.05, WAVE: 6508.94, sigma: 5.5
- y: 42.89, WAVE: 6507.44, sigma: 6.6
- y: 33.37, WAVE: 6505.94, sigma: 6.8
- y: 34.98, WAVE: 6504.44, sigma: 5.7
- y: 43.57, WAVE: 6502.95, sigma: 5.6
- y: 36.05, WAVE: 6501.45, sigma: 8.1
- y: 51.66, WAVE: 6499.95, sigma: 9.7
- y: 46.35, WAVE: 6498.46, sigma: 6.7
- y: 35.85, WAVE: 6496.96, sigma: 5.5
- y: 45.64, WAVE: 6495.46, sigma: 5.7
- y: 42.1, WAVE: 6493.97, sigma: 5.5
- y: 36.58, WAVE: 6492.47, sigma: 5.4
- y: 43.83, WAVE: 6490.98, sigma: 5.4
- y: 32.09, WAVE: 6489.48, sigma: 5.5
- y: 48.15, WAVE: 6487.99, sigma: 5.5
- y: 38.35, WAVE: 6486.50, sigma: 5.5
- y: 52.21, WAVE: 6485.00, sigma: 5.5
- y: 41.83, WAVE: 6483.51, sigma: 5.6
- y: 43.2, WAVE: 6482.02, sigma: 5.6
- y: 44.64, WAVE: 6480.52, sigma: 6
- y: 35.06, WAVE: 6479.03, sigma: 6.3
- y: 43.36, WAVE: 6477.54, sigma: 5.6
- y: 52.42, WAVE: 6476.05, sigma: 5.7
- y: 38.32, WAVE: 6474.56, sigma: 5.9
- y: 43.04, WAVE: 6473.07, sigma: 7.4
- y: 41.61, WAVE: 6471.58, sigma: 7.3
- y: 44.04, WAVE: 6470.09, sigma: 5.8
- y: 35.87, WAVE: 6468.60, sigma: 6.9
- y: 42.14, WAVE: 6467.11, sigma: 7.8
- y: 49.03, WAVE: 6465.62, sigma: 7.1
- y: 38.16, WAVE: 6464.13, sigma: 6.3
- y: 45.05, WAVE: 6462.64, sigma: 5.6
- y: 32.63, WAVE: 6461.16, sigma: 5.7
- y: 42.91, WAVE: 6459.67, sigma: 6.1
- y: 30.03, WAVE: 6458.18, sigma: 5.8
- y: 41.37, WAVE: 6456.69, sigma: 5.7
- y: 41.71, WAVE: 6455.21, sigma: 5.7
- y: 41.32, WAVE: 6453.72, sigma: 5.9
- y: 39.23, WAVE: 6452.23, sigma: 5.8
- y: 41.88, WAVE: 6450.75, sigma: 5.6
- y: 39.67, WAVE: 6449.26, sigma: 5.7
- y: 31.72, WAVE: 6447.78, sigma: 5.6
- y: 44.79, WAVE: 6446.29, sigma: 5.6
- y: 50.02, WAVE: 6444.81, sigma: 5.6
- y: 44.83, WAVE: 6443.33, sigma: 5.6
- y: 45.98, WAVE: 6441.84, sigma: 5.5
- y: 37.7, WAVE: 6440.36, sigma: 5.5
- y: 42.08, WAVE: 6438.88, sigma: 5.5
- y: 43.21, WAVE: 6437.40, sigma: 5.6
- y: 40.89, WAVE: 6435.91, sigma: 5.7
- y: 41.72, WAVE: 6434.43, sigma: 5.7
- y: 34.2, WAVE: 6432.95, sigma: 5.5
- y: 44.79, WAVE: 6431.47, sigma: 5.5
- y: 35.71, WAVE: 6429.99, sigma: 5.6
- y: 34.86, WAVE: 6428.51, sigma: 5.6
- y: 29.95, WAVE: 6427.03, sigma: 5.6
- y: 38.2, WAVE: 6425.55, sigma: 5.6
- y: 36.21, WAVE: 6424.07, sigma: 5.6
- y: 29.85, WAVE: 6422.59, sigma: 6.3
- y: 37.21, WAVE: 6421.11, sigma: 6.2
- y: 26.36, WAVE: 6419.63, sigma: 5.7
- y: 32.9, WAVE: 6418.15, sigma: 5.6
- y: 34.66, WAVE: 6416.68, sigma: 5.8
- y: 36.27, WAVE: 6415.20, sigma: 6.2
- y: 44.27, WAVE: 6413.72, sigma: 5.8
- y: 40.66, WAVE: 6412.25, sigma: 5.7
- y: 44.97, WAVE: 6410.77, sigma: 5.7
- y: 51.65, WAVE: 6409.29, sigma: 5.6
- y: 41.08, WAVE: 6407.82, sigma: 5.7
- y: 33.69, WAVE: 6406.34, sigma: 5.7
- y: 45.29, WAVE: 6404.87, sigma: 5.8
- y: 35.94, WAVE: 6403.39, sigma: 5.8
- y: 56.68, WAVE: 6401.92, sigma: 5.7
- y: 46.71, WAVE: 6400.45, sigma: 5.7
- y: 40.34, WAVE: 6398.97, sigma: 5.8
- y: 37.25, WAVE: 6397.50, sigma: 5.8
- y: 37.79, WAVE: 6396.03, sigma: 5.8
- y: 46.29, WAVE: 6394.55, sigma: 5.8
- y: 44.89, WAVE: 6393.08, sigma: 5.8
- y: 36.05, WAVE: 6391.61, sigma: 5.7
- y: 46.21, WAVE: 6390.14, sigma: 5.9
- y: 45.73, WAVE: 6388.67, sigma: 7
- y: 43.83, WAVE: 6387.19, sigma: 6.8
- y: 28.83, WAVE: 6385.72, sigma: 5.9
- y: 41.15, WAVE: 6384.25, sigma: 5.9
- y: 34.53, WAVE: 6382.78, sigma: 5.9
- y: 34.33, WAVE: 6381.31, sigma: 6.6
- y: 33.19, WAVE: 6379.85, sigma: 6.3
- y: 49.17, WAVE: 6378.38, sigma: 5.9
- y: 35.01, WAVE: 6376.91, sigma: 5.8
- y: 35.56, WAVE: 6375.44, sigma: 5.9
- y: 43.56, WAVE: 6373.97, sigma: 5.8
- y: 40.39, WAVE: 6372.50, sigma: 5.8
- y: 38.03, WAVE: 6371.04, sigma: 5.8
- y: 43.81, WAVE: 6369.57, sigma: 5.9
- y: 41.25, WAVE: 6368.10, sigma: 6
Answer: 1.1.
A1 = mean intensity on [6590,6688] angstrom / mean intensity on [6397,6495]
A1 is 1.0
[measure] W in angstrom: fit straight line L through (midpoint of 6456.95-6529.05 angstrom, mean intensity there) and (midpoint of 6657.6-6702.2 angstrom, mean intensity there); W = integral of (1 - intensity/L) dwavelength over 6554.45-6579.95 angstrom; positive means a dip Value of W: -1.4 angstrom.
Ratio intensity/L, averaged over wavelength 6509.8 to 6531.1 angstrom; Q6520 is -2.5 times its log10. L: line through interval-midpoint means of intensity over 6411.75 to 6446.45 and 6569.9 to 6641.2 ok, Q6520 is -0.069 mag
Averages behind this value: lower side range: 38.5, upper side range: 43.1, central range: 43.6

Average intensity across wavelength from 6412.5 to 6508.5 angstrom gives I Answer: 40.2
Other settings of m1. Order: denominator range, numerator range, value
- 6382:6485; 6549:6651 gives 1.13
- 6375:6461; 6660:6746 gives 1.17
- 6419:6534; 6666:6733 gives 1.08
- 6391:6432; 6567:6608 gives 1.17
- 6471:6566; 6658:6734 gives 1.02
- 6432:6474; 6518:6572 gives 1.09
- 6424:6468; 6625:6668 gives 1.15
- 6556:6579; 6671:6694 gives 0.94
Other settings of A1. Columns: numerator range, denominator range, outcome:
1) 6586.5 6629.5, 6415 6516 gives 1.09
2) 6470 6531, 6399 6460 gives 1.07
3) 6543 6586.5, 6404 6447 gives 1.09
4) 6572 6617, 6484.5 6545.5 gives 1.02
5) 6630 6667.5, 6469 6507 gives 1.02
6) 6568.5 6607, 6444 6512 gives 1.04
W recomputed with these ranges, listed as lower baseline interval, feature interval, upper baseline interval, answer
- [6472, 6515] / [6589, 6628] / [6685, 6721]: -1.31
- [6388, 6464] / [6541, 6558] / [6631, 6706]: -0.89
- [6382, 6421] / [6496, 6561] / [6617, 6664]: -1.48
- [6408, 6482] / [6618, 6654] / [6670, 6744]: -1.37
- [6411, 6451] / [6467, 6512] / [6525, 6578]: -0.90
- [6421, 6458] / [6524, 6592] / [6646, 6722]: -3.83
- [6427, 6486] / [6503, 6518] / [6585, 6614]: 0.34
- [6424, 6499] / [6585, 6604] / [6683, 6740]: -2.06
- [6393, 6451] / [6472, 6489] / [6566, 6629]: -0.99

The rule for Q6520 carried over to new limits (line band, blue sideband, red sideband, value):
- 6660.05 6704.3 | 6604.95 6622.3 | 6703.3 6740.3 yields 0.027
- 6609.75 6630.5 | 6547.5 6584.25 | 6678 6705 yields -0.048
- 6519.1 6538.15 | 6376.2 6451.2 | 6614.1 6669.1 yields -0.024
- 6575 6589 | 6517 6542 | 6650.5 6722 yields 0.026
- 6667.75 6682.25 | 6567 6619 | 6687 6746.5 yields 0.101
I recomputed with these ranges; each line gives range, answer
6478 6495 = 41.7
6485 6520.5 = 41.9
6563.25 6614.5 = 43.6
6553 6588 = 43.6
